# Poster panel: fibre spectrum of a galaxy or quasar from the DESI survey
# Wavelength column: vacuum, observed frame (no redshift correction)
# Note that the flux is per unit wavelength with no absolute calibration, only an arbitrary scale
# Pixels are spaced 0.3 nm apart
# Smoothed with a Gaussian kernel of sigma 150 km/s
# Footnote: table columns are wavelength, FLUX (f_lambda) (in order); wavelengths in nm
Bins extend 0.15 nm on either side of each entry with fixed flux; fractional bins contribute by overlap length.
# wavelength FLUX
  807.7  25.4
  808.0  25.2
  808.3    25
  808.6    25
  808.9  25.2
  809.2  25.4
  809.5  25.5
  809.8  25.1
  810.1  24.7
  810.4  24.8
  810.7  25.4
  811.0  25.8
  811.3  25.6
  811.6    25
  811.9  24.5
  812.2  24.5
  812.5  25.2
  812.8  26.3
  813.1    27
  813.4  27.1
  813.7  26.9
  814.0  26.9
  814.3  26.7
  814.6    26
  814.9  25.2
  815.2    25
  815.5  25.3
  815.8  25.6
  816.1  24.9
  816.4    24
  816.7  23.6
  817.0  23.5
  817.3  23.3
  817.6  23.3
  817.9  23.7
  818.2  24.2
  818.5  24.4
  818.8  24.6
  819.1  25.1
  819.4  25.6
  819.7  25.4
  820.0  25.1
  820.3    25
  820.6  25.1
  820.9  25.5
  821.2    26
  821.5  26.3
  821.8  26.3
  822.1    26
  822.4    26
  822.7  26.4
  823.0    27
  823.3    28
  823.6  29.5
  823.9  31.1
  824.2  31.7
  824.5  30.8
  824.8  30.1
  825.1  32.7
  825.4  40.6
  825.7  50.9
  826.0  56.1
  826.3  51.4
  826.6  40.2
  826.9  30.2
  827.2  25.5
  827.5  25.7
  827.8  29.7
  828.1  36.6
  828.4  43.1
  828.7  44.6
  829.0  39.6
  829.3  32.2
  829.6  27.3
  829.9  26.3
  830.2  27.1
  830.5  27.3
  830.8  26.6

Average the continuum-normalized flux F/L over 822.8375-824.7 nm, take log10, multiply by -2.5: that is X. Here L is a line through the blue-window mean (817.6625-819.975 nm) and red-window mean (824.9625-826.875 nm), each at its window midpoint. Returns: 0.282 mag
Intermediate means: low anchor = 24.7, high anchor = 44.4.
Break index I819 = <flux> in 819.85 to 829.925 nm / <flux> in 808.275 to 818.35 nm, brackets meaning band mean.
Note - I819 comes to 1.3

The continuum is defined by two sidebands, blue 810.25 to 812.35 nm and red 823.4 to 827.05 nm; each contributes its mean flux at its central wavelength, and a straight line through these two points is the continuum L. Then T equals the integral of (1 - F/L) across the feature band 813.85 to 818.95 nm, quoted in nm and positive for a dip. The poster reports 0.85 nm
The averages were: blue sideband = 25.1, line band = 24.7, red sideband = 37.8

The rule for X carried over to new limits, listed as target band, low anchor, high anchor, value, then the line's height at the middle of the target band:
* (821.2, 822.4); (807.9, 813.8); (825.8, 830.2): 0.229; 32.3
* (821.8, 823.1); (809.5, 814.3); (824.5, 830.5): 0.233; 32.6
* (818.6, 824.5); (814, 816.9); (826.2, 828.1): 0.111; 29.6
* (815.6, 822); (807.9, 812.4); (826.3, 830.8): 0.162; 28.8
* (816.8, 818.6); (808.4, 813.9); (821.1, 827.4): 0.228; 29.2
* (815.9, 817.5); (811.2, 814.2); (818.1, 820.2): 0.062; 25.3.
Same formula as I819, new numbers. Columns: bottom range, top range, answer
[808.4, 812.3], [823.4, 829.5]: 1.45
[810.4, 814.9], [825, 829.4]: 1.50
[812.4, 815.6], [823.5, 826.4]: 1.47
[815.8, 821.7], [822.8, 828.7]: 1.44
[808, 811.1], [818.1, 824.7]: 1.06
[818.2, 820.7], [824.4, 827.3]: 1.57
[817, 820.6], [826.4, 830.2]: 1.36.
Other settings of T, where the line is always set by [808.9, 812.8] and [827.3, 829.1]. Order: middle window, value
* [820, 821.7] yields 0.32 nm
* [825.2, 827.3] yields -0.45 nm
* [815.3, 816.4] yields 0.13 nm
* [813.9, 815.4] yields 0.09 nm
